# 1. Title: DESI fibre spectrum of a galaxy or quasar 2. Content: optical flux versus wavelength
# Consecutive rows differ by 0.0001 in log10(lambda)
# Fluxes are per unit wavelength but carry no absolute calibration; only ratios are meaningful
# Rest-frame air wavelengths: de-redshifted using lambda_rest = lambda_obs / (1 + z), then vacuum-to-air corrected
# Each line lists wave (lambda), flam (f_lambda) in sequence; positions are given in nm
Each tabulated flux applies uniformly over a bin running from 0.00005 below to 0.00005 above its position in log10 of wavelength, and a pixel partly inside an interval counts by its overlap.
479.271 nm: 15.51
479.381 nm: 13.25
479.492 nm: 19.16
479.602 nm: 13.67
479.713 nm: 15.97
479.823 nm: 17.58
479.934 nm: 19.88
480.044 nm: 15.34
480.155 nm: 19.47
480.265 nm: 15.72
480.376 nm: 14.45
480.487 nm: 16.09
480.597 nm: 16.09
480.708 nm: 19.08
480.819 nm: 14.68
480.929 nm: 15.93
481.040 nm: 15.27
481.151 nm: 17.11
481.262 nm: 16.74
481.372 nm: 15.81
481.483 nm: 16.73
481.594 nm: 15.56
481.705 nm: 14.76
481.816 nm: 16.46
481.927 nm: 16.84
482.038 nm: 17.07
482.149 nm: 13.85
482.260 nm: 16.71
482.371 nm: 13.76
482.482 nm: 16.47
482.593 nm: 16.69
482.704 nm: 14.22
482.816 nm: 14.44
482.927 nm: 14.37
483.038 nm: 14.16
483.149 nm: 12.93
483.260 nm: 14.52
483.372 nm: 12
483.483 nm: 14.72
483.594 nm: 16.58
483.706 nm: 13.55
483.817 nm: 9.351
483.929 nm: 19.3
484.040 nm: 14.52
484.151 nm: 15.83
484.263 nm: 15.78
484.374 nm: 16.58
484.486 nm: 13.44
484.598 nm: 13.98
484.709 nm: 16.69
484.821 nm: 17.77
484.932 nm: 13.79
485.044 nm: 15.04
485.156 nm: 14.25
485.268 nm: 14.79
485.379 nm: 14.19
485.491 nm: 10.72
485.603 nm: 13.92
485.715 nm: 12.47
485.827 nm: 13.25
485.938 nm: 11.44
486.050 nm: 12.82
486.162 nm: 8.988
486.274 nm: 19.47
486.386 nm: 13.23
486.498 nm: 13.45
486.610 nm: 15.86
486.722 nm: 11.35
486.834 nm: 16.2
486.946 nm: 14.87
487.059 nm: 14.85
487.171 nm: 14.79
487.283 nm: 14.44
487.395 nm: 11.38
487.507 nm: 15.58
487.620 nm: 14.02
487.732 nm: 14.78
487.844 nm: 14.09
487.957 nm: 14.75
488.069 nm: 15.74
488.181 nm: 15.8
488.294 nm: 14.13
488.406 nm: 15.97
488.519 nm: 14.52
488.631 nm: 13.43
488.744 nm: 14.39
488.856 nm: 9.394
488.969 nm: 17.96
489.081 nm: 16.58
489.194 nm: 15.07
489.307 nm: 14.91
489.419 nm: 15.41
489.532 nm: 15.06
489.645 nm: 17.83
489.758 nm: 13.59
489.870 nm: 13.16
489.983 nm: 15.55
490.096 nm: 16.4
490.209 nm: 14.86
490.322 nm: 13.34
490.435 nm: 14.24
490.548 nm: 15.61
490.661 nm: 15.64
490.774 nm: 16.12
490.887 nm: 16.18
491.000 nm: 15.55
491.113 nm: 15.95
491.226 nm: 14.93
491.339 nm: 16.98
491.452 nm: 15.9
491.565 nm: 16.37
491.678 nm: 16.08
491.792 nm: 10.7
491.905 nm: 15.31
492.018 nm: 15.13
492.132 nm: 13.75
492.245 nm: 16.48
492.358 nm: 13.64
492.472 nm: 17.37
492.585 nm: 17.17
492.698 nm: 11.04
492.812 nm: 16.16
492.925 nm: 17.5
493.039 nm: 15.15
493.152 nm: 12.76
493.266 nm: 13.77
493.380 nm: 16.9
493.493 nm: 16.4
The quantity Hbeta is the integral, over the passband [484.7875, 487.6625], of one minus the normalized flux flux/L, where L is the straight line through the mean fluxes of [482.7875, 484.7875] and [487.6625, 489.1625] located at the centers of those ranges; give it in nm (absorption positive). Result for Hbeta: 0.15 nm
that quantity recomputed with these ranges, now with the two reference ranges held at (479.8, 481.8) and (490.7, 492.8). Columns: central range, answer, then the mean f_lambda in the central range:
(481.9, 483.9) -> 0.20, 14.6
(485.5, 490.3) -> 0.40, 14.4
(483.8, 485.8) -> 0.17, 14.7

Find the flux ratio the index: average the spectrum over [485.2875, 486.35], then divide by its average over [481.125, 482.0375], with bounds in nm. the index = 0.8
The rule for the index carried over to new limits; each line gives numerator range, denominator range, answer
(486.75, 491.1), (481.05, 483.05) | 0.95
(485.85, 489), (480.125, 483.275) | 0.90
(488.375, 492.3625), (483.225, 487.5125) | 1.06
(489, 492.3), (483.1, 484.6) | 1.05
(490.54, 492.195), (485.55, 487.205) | 1.11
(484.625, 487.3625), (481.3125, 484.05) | 0.94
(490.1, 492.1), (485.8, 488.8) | 1.07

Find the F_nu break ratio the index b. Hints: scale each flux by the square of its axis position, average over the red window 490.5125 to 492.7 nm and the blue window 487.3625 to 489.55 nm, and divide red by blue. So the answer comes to 1.1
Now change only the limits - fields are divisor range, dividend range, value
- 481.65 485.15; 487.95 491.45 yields 1.03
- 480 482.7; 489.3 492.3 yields 0.98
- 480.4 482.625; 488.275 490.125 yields 0.96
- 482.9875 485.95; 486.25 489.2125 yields 1.03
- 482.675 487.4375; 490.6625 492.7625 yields 1.11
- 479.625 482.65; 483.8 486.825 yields 0.89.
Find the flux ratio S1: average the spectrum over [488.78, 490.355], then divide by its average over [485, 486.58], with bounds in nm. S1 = 1.11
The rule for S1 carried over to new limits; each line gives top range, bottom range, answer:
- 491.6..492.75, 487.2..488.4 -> 1.01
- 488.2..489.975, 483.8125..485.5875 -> 0.99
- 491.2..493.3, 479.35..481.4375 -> 0.92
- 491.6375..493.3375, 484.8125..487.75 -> 1.06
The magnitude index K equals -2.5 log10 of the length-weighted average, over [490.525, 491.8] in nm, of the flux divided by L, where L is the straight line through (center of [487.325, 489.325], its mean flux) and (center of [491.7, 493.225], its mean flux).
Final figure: -0.07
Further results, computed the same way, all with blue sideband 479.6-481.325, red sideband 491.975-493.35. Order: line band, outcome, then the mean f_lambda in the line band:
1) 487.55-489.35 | 0.06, 14.7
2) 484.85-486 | 0.18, 13.5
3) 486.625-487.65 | 0.11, 14.2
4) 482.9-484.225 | 0.13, 14.3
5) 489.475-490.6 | 0.03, 15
